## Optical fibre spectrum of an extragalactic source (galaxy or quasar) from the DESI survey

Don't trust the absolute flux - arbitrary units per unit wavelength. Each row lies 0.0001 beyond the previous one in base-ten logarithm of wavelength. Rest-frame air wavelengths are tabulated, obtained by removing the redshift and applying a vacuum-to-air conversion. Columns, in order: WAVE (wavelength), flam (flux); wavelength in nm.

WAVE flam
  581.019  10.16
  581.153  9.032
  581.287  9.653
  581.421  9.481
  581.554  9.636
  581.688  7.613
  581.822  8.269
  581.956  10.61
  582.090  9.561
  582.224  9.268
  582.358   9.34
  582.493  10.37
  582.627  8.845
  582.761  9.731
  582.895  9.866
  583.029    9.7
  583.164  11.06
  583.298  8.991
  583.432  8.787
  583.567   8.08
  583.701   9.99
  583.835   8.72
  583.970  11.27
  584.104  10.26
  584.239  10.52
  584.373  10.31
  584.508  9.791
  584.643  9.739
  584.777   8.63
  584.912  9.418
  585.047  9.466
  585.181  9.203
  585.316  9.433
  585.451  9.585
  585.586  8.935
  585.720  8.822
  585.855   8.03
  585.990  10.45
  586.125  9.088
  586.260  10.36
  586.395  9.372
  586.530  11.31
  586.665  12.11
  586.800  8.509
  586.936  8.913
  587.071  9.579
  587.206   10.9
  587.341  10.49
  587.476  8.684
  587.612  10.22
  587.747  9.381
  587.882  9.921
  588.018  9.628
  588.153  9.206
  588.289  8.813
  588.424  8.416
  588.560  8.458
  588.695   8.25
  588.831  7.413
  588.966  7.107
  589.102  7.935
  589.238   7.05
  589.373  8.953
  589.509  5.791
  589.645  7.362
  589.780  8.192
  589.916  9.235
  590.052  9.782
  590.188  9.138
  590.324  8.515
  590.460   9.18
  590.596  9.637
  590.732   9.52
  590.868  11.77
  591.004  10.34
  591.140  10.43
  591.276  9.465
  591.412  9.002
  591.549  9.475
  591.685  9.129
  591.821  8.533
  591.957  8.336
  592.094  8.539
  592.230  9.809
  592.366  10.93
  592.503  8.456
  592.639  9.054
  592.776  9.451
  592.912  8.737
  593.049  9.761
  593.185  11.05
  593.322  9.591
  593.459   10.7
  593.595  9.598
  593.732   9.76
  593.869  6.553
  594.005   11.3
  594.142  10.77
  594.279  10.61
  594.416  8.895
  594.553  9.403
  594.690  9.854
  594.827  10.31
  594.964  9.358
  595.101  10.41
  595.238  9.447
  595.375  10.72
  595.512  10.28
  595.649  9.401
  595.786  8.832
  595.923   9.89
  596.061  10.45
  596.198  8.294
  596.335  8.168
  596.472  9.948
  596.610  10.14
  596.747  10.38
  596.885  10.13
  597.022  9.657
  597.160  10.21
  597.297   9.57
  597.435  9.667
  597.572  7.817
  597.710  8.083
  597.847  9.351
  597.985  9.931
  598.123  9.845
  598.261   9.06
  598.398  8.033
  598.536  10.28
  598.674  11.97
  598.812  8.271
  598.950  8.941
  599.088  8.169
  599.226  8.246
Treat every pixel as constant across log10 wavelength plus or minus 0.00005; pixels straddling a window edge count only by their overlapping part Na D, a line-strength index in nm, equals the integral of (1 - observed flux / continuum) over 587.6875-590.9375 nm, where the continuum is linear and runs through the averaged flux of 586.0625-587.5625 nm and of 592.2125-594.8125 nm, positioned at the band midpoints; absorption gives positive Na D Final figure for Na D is 0.38 nm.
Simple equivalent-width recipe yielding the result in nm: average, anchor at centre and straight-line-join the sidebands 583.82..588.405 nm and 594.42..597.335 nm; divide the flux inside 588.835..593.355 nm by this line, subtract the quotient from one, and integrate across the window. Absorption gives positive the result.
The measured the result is 0.310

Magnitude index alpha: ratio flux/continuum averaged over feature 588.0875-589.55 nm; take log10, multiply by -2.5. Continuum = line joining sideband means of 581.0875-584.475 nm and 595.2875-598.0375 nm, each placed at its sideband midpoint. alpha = 0.20 mag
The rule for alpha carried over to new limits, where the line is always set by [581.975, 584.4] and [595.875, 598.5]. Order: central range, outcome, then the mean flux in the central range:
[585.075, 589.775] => 0.07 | 9.04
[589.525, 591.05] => 0.04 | 9.2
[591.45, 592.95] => 0.04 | 9.14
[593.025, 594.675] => -0.04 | 9.83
